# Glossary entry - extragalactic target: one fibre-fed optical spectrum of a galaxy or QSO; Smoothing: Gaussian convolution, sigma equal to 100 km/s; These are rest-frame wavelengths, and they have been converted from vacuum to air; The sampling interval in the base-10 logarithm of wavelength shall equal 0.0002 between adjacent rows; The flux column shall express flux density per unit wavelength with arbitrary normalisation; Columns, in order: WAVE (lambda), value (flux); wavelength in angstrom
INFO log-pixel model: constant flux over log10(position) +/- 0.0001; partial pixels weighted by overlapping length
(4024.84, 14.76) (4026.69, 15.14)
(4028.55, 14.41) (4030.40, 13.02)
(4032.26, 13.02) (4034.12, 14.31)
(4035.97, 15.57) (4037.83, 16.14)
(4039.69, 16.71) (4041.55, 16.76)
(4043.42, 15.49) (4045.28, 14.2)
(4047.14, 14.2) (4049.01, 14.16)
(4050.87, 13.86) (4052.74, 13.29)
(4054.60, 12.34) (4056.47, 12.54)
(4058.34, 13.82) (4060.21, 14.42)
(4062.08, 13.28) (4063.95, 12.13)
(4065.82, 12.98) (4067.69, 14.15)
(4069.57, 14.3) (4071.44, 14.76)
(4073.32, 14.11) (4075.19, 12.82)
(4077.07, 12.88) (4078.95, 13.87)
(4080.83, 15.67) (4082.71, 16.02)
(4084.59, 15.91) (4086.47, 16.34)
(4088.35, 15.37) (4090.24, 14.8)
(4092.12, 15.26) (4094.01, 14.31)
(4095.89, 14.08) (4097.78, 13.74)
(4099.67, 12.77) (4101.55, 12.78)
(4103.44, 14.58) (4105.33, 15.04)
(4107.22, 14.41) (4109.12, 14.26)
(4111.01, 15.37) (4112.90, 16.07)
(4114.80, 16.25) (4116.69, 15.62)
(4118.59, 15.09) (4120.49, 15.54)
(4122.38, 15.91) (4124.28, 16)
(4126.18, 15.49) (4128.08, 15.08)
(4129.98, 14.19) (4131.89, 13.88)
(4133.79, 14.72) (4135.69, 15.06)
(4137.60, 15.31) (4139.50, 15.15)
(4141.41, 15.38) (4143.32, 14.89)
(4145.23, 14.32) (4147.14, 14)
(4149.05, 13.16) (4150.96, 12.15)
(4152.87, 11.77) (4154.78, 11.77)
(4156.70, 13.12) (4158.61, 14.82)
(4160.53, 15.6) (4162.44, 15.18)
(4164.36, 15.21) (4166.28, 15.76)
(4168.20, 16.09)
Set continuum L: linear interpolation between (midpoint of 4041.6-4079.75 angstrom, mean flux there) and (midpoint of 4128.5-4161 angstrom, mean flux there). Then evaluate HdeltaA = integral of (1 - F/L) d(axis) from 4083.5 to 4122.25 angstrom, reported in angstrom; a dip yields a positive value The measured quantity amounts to -2.78 angstrom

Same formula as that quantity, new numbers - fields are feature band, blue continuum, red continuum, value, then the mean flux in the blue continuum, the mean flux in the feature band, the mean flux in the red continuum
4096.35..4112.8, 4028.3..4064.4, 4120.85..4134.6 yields 0.67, 14.2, 14.2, 15.1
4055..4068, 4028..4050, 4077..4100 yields 1.38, 14.8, 13.3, 14.8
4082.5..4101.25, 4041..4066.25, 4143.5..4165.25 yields -1.30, 13.8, 14.7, 13.8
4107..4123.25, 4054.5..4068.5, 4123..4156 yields -1.74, 13.3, 15.4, 14.3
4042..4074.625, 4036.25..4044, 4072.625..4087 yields 3.60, 16.2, 13.8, 14.7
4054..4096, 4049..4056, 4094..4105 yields -2.18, 13.3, 14.2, 13.7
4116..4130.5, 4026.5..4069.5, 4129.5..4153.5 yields -1.25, 14.2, 15.4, 14.2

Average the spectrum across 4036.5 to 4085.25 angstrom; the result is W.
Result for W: 14.3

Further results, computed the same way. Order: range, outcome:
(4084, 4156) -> 14.6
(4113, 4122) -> 15.7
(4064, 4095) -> 14.5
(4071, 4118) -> 14.7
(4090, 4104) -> 14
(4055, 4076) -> 13.5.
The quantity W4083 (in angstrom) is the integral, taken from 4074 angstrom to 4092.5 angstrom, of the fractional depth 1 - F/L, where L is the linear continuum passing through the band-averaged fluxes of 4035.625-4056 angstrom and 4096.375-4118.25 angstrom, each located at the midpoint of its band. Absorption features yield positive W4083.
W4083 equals -0.3 angstrom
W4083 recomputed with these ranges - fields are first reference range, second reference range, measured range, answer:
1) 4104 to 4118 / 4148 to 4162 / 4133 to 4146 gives -0.94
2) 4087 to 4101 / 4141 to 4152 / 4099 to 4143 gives -2.67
